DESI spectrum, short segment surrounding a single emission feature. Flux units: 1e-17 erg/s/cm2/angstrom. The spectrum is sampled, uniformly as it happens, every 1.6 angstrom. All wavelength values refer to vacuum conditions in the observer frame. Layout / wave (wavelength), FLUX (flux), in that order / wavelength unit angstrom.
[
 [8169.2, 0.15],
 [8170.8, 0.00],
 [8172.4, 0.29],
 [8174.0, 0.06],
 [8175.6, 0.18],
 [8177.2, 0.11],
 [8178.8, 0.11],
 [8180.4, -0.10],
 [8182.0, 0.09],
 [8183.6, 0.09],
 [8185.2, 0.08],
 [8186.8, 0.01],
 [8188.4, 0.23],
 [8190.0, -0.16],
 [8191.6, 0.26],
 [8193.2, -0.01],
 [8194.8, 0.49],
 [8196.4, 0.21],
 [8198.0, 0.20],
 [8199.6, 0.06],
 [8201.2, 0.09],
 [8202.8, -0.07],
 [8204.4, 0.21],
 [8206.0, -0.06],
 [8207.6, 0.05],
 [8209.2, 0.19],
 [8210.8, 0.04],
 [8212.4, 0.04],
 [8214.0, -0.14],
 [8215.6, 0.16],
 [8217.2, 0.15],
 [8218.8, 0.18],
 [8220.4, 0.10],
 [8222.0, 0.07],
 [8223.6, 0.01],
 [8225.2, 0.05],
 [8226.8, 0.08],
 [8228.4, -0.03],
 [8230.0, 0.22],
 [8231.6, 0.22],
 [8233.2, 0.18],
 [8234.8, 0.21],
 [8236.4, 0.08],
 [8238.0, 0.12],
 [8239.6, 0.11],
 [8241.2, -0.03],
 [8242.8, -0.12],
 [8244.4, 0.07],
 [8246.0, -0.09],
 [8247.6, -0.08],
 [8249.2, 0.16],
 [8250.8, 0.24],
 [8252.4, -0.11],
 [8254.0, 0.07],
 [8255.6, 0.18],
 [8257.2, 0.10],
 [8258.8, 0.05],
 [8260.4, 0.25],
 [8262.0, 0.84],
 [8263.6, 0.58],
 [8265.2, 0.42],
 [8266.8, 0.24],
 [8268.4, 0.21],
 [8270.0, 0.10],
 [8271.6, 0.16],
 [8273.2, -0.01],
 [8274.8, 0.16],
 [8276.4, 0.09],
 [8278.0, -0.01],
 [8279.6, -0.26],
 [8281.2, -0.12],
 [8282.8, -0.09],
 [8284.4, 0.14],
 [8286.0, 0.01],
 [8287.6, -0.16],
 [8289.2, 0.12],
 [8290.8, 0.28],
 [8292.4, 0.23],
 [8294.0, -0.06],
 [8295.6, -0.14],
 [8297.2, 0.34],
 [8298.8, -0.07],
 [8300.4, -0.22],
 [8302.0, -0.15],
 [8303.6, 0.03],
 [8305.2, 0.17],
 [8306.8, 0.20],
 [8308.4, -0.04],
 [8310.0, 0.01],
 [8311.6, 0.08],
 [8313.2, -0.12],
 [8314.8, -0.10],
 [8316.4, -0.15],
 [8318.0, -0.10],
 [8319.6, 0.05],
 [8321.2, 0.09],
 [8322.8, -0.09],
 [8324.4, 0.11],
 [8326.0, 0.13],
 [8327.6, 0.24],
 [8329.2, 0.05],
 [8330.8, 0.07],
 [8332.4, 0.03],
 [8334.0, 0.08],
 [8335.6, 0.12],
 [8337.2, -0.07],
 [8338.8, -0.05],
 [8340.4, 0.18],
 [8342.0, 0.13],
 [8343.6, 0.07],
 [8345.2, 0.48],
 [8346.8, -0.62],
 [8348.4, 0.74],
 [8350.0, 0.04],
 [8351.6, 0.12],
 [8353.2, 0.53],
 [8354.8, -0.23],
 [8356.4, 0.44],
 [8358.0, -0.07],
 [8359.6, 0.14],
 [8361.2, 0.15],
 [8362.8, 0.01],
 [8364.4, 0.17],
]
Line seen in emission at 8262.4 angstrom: Hgamma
